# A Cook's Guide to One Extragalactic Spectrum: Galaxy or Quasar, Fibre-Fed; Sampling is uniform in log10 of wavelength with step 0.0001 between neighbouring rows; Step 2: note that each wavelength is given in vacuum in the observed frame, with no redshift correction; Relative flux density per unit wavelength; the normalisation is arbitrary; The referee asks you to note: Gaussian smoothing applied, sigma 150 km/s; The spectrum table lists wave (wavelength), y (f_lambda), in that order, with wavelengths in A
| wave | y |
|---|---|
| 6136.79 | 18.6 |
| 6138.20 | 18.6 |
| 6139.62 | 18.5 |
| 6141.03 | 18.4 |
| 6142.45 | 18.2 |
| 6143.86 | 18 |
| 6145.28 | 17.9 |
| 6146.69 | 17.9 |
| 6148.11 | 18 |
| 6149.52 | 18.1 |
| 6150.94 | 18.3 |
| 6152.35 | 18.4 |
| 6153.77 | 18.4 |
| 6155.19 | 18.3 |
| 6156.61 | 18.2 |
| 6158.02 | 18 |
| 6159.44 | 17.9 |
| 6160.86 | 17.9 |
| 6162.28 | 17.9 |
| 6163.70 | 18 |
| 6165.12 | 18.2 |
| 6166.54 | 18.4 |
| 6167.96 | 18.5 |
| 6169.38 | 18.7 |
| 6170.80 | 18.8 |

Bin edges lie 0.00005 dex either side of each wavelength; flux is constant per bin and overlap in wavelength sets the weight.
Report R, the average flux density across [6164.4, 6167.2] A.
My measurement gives 18.3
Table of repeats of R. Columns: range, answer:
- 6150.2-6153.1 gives 18.3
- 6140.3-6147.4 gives 18.1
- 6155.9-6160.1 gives 18.1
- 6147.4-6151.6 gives 18.1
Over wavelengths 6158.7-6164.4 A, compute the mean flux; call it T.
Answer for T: 17.9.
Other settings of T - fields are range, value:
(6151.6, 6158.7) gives 18.3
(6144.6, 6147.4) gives 17.9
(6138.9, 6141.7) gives 18.4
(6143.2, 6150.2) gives 18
